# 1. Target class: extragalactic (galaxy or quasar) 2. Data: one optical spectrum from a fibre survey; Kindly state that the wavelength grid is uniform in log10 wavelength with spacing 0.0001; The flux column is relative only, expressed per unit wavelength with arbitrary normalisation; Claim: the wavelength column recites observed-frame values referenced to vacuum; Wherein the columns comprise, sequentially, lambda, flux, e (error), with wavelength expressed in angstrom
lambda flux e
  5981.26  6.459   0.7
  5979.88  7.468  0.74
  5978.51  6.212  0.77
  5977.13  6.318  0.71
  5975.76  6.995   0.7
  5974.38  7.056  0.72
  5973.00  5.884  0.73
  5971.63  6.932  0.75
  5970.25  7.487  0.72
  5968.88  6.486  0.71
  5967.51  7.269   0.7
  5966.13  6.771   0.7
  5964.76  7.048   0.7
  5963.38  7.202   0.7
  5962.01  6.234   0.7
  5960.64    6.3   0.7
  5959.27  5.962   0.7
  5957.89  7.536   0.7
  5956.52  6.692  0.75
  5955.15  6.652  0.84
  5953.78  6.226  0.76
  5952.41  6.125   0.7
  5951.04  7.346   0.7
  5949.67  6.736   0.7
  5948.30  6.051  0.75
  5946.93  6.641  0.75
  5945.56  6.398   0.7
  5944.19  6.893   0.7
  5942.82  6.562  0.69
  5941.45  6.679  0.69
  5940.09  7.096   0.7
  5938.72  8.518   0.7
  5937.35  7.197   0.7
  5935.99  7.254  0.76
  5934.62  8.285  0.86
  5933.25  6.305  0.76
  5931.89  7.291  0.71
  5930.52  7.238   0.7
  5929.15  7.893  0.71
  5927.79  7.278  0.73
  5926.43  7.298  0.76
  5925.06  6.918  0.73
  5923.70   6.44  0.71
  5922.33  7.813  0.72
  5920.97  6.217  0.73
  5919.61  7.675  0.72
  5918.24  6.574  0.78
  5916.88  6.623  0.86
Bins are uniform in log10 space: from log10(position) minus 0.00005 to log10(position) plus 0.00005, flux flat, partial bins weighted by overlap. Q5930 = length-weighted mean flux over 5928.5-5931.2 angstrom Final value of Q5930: 7.55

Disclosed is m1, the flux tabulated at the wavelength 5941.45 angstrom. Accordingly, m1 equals 6.679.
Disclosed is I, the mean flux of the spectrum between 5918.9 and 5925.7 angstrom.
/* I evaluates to 7.01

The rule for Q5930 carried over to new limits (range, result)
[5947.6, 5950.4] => 6.41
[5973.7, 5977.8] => 6.79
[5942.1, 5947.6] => 6.62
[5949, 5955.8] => 6.62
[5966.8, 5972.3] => 7.04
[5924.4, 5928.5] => 7.18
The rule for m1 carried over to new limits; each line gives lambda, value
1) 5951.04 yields 7.346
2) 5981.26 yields 6.459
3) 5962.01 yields 6.234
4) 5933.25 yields 6.305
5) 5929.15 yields 7.893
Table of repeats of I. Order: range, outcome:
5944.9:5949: 6.36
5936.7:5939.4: 7.86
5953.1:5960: 6.61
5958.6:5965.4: 6.55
